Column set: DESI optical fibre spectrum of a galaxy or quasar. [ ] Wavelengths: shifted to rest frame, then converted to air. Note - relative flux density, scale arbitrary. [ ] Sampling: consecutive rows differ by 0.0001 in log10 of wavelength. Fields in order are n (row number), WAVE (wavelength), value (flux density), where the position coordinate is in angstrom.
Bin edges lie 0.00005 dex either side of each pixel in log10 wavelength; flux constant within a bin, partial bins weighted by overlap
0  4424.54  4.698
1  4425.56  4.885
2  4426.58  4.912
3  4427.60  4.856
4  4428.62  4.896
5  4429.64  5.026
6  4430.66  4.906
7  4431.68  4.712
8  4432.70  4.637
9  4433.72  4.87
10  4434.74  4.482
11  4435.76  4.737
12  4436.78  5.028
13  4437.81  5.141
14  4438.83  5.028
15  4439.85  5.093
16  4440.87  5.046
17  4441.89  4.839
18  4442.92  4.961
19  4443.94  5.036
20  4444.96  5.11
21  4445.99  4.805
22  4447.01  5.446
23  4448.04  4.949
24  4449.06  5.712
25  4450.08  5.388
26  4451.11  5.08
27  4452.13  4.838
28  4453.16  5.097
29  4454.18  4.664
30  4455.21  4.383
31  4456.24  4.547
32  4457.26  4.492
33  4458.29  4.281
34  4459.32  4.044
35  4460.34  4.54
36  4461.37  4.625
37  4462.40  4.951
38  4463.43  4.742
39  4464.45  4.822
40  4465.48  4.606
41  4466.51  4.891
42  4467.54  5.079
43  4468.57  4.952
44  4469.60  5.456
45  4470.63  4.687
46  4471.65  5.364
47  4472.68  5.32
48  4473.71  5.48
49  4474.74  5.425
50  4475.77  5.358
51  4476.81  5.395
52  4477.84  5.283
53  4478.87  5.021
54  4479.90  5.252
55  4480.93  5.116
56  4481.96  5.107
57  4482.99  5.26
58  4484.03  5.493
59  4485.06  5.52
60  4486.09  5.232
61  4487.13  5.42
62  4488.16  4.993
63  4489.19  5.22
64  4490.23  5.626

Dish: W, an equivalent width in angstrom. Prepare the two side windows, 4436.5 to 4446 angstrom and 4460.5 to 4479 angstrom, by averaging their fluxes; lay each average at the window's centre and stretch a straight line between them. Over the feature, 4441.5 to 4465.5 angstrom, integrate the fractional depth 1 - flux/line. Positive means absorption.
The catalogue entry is 1.0 angstrom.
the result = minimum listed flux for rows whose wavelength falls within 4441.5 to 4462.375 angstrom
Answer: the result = 4.044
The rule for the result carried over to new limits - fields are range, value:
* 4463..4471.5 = 4.606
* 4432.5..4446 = 4.482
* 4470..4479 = 4.687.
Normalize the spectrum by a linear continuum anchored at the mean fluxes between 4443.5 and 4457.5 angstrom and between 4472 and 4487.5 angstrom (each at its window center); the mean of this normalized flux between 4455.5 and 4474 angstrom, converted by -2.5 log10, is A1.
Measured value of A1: 0.071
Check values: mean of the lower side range 4.98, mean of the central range 4.81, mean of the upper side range 5.31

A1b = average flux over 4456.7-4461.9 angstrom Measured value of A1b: 4.4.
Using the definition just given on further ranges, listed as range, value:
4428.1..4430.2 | 4.96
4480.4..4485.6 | 5.3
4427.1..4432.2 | 4.88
